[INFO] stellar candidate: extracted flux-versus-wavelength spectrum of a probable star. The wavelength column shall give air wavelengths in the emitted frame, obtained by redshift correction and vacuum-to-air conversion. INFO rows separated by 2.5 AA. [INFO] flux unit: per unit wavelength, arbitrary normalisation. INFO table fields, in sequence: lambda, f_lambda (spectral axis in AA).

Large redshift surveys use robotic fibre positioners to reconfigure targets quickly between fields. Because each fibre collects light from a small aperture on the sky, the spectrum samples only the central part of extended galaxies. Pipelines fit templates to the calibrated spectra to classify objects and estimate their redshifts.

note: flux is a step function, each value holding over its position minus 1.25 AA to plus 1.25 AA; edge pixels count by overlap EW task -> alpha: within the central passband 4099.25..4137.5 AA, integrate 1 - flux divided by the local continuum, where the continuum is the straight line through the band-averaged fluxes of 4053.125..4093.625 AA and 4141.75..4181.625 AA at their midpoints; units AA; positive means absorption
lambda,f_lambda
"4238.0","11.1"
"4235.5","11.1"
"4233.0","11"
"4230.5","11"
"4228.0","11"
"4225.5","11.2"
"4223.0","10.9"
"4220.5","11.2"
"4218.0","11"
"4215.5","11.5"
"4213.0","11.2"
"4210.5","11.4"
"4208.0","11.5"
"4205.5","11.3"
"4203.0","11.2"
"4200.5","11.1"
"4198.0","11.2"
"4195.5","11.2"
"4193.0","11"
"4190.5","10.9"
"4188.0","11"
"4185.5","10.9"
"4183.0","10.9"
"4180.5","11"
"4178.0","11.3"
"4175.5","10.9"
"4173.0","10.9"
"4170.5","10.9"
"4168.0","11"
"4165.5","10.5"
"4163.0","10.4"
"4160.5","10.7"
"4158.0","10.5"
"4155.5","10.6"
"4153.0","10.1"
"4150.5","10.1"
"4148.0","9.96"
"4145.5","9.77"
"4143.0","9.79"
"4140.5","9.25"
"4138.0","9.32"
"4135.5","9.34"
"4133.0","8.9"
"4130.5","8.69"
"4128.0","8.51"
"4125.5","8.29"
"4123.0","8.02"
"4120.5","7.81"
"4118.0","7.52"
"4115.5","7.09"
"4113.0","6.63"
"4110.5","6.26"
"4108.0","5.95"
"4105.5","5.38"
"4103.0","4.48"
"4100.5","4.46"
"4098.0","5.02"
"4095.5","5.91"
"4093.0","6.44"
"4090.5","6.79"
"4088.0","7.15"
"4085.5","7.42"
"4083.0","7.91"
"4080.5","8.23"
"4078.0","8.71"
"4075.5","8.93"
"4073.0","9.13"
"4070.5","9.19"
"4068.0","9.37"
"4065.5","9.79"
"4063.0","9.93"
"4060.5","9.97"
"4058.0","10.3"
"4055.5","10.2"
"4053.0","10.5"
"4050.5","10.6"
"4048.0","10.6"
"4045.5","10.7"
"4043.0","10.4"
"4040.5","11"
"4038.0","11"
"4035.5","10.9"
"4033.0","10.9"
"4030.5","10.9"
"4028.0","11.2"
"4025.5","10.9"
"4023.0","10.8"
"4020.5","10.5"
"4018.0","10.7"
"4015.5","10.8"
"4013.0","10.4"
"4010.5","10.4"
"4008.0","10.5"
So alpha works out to 9.9 AA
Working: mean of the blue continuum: 8.8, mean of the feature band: 7.2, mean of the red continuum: 10.5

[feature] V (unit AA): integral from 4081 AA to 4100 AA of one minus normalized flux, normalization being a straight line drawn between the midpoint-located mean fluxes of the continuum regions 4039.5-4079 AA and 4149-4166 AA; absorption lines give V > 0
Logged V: 6.5 AA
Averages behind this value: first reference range 9.96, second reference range 10.4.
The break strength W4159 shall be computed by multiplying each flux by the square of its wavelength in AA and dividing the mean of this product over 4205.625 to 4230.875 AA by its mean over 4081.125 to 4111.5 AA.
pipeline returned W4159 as 1.94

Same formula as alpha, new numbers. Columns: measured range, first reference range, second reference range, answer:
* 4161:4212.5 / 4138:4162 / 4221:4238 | -2.5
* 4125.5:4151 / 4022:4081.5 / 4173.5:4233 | 3.4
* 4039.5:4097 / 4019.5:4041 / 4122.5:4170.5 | 8.0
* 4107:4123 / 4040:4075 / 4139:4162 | 4.9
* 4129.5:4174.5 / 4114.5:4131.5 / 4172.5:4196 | -3.0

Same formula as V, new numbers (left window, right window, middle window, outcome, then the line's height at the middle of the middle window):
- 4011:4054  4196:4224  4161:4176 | 0.5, 11.1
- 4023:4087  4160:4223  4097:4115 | 8.4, 10.4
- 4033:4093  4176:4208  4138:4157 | 1.1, 10.5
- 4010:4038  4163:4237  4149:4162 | 0.7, 11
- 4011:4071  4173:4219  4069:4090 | 4.7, 10.7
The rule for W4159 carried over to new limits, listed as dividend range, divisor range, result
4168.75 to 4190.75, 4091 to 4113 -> 2.04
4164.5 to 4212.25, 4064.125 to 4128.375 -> 1.58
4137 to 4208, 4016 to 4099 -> 1.19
